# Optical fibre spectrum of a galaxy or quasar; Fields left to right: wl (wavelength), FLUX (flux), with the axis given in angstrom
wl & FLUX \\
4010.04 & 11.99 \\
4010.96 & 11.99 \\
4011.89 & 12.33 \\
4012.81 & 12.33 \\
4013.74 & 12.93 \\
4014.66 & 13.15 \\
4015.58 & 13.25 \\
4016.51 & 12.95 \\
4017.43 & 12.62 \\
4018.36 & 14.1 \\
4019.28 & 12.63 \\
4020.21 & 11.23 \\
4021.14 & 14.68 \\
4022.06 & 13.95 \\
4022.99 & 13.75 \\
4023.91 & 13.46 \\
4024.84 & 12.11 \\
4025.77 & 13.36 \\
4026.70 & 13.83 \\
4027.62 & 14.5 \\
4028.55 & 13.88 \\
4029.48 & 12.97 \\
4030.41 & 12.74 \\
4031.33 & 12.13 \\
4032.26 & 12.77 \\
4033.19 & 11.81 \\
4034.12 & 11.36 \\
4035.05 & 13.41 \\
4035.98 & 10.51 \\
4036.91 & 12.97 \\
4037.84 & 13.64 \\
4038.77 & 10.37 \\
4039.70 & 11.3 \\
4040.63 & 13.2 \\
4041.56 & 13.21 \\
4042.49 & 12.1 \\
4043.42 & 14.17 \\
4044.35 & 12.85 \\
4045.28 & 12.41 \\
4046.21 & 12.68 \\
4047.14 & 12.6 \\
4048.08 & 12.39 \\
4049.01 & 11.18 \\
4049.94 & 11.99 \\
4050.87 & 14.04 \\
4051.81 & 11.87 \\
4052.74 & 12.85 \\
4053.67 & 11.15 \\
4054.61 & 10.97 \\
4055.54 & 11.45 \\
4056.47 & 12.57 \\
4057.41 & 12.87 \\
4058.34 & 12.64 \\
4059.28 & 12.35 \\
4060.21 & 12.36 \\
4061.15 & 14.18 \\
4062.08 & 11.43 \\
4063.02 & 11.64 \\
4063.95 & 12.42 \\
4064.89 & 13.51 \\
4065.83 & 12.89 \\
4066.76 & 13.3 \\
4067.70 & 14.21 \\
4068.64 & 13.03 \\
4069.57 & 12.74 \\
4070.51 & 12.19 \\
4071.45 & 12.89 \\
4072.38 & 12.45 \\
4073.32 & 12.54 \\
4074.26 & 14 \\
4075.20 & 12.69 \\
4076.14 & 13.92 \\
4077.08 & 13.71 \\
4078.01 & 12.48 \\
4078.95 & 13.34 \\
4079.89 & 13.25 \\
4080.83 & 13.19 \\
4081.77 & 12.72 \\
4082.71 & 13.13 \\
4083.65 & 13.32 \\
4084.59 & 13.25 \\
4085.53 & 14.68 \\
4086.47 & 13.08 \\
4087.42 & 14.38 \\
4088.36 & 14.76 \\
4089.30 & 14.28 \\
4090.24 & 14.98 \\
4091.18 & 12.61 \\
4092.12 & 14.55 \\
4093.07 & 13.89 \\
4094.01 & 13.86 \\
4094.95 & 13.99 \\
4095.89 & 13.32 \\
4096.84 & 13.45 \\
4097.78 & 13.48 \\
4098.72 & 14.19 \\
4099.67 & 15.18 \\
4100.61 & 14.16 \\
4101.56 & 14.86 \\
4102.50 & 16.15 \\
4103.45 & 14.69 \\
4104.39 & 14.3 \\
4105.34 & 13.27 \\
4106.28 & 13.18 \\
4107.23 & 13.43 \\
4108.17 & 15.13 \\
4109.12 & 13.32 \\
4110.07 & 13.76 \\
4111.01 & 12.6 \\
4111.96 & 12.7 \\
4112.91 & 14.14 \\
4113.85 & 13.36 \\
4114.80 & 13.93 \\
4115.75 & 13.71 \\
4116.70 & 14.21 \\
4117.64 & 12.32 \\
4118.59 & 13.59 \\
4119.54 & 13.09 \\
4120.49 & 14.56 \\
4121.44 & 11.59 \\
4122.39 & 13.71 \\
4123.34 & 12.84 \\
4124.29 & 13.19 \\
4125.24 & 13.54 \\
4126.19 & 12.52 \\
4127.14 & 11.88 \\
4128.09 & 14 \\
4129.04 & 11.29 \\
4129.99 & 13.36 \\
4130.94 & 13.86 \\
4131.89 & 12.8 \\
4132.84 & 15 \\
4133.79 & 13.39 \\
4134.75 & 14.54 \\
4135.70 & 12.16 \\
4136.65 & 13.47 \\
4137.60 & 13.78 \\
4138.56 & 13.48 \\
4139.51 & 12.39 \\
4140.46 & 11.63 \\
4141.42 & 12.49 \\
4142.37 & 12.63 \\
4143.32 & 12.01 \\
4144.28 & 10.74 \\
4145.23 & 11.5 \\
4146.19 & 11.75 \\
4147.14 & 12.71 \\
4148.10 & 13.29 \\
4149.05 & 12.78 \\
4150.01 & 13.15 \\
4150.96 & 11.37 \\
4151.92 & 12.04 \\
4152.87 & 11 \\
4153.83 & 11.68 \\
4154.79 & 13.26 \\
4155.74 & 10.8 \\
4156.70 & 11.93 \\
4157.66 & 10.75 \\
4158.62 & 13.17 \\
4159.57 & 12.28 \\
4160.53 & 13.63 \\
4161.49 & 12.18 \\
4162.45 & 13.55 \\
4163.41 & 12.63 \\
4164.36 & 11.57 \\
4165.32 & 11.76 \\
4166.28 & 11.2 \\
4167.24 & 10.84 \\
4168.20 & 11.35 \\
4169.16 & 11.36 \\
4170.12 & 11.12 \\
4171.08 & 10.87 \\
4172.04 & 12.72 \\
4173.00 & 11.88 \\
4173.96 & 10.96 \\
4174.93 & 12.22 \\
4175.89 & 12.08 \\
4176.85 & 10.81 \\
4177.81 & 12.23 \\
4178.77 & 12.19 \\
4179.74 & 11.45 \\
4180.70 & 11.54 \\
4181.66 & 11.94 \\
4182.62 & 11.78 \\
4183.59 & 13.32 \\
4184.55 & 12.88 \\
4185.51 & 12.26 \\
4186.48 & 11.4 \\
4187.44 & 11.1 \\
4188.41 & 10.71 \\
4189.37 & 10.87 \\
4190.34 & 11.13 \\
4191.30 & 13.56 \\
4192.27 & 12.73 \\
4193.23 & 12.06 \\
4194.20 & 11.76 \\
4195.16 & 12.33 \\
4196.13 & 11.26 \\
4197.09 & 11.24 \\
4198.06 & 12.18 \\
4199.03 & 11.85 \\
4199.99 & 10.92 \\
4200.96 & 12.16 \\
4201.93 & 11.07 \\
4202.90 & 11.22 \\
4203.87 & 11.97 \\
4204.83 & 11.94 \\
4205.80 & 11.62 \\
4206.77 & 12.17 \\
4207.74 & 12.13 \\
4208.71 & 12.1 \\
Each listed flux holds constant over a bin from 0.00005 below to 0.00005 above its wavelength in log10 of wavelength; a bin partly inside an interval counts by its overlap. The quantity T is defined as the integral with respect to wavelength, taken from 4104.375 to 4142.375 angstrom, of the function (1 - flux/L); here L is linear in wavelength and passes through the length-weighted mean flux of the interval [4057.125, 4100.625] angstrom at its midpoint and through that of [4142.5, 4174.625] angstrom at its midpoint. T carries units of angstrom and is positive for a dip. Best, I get -2.1 angstrom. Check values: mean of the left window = 13.3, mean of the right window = 11.9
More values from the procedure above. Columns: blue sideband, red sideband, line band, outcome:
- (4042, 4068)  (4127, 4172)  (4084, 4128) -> -4.58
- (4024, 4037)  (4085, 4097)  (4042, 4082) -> 2.06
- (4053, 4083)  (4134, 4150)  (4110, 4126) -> -0.84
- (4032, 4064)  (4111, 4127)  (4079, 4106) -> -2.17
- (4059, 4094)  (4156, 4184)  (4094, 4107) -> -1.24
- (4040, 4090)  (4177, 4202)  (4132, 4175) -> -0.34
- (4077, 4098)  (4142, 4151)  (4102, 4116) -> -0.76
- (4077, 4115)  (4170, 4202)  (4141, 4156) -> 0.65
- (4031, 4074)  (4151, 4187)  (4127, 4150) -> -1.44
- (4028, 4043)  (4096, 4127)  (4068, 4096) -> -0.57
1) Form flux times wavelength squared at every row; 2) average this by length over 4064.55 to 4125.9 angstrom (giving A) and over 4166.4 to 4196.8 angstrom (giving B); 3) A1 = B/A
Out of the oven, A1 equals 0.9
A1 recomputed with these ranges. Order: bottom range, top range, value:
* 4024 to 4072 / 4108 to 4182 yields 1.04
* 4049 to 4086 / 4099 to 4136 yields 1.09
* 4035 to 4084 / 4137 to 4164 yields 1.02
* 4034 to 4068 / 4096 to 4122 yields 1.14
